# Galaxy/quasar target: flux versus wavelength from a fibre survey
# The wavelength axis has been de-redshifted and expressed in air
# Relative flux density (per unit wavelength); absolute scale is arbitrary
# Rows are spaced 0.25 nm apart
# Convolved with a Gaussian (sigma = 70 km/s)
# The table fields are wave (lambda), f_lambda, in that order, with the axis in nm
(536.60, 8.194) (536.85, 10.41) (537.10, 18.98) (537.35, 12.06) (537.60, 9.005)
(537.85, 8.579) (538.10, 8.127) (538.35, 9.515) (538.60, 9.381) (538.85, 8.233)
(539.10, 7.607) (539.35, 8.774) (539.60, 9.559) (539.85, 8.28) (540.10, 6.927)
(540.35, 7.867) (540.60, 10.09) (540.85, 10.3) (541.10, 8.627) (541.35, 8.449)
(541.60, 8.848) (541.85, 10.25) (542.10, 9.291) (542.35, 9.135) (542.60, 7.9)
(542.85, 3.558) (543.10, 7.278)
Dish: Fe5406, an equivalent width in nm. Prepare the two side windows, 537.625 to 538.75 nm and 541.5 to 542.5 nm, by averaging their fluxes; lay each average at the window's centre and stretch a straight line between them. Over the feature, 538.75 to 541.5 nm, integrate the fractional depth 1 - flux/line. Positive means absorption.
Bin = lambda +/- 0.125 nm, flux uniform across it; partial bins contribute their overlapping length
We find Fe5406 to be 0.16 nm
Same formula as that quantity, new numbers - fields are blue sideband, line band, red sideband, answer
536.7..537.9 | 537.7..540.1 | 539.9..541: 0.40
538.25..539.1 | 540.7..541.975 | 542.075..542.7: -0.08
